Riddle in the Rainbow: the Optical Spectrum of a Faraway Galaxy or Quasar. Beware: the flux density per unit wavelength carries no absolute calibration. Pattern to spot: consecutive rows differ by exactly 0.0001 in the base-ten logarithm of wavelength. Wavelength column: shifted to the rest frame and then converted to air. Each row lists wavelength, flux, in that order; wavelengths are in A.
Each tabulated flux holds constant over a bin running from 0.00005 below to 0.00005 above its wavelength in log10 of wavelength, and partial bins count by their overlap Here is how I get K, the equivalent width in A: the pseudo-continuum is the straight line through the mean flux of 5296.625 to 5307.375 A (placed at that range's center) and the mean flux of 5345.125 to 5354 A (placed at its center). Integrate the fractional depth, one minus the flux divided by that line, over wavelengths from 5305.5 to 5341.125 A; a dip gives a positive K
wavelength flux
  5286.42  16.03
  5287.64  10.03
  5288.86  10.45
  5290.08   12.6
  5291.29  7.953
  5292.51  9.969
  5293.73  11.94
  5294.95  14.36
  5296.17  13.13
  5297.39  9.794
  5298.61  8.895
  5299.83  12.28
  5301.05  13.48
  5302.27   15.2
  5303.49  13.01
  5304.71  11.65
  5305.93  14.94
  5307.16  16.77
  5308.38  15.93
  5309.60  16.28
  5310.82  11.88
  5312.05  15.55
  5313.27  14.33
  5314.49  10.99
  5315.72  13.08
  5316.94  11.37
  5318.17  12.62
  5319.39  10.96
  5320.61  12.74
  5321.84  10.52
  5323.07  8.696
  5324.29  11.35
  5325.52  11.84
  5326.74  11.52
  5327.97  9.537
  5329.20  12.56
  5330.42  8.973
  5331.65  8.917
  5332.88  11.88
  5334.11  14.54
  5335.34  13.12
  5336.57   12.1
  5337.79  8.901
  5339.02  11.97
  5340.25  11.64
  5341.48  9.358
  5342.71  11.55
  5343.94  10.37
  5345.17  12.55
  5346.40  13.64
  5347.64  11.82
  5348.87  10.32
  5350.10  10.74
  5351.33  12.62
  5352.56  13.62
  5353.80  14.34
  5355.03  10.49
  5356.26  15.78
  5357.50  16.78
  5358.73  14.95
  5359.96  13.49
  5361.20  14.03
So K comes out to 1.01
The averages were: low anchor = 12.7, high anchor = 12.4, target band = 12.2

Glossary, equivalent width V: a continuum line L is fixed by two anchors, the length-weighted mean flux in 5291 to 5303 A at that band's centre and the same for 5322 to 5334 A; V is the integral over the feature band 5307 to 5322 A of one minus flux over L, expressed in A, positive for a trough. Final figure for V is -2.75 A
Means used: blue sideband 11.8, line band 13.3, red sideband 10.7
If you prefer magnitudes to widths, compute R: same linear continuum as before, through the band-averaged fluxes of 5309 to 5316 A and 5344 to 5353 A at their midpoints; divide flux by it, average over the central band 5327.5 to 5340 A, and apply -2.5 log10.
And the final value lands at 0.13 mag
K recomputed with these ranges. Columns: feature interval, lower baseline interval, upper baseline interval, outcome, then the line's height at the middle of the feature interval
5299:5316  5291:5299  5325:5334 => -4.49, 11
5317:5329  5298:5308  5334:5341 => 1.26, 12.5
